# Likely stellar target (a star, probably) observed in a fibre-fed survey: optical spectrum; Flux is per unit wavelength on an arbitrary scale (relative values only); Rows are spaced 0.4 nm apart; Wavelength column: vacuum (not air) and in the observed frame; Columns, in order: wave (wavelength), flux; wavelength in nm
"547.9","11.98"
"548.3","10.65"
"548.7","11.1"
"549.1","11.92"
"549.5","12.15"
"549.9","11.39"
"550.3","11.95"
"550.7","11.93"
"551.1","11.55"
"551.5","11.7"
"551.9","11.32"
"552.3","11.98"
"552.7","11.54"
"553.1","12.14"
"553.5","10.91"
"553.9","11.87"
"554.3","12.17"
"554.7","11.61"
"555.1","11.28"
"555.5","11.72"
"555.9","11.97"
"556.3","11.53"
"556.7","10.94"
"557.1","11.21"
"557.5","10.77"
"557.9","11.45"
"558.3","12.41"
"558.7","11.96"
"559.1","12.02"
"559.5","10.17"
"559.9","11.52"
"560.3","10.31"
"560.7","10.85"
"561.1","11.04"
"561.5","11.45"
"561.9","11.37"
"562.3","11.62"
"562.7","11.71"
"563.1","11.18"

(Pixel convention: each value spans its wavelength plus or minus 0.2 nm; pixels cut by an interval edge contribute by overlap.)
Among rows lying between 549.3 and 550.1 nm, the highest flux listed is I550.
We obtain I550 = 12.15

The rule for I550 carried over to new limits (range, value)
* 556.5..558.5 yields 12.41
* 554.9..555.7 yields 11.72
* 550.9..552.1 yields 11.7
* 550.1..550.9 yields 11.95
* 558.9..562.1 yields 12.02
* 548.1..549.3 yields 11.92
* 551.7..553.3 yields 12.14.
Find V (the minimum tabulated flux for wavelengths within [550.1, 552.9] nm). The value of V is 11.32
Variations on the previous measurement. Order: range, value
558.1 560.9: 10.17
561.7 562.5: 11.37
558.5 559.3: 11.96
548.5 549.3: 11.1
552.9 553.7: 10.91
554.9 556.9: 10.94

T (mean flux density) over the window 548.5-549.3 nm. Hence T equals 11.5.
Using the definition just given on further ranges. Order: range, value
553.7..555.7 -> 11.7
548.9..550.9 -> 11.9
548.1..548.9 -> 10.9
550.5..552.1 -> 11.6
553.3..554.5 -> 11.7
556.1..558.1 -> 11.2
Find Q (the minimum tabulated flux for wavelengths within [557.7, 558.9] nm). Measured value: 11.45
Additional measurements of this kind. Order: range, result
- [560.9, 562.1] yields 11.04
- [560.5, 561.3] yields 10.85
